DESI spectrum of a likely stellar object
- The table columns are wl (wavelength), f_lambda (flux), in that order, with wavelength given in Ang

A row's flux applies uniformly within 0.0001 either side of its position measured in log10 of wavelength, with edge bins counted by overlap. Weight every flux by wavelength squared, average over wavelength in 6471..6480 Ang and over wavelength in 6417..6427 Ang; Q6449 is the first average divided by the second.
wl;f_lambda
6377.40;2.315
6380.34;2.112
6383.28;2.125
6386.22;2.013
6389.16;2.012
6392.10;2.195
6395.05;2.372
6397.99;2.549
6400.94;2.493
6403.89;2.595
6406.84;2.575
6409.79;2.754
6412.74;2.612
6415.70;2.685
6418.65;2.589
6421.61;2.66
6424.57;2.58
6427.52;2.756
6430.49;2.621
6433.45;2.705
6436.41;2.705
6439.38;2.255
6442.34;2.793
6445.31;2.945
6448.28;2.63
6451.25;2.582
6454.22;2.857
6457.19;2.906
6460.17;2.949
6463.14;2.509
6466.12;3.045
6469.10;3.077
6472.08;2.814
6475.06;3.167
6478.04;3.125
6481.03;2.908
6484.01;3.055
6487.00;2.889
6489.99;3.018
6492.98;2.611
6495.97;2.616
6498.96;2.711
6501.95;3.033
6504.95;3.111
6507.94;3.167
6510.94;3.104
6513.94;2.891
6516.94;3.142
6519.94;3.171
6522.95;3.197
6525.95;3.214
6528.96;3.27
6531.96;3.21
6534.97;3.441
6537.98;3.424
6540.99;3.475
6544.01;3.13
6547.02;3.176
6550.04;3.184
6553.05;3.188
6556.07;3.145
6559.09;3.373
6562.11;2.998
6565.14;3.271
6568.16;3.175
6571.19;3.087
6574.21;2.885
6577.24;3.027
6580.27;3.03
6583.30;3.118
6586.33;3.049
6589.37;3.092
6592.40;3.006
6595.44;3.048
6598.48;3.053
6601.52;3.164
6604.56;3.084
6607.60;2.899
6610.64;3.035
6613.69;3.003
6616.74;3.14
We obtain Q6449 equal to 1.18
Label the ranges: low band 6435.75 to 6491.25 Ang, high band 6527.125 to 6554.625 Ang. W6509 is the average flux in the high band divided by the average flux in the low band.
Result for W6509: 1.15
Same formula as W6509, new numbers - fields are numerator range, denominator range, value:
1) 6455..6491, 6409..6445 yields 1.11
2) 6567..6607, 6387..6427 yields 1.22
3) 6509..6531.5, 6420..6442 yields 1.20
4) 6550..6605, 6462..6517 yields 1.05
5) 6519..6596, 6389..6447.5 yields 1.23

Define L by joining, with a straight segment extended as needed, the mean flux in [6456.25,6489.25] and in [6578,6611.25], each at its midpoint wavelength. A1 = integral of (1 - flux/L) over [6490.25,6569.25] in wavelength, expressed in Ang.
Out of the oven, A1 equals -3.4 Ang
